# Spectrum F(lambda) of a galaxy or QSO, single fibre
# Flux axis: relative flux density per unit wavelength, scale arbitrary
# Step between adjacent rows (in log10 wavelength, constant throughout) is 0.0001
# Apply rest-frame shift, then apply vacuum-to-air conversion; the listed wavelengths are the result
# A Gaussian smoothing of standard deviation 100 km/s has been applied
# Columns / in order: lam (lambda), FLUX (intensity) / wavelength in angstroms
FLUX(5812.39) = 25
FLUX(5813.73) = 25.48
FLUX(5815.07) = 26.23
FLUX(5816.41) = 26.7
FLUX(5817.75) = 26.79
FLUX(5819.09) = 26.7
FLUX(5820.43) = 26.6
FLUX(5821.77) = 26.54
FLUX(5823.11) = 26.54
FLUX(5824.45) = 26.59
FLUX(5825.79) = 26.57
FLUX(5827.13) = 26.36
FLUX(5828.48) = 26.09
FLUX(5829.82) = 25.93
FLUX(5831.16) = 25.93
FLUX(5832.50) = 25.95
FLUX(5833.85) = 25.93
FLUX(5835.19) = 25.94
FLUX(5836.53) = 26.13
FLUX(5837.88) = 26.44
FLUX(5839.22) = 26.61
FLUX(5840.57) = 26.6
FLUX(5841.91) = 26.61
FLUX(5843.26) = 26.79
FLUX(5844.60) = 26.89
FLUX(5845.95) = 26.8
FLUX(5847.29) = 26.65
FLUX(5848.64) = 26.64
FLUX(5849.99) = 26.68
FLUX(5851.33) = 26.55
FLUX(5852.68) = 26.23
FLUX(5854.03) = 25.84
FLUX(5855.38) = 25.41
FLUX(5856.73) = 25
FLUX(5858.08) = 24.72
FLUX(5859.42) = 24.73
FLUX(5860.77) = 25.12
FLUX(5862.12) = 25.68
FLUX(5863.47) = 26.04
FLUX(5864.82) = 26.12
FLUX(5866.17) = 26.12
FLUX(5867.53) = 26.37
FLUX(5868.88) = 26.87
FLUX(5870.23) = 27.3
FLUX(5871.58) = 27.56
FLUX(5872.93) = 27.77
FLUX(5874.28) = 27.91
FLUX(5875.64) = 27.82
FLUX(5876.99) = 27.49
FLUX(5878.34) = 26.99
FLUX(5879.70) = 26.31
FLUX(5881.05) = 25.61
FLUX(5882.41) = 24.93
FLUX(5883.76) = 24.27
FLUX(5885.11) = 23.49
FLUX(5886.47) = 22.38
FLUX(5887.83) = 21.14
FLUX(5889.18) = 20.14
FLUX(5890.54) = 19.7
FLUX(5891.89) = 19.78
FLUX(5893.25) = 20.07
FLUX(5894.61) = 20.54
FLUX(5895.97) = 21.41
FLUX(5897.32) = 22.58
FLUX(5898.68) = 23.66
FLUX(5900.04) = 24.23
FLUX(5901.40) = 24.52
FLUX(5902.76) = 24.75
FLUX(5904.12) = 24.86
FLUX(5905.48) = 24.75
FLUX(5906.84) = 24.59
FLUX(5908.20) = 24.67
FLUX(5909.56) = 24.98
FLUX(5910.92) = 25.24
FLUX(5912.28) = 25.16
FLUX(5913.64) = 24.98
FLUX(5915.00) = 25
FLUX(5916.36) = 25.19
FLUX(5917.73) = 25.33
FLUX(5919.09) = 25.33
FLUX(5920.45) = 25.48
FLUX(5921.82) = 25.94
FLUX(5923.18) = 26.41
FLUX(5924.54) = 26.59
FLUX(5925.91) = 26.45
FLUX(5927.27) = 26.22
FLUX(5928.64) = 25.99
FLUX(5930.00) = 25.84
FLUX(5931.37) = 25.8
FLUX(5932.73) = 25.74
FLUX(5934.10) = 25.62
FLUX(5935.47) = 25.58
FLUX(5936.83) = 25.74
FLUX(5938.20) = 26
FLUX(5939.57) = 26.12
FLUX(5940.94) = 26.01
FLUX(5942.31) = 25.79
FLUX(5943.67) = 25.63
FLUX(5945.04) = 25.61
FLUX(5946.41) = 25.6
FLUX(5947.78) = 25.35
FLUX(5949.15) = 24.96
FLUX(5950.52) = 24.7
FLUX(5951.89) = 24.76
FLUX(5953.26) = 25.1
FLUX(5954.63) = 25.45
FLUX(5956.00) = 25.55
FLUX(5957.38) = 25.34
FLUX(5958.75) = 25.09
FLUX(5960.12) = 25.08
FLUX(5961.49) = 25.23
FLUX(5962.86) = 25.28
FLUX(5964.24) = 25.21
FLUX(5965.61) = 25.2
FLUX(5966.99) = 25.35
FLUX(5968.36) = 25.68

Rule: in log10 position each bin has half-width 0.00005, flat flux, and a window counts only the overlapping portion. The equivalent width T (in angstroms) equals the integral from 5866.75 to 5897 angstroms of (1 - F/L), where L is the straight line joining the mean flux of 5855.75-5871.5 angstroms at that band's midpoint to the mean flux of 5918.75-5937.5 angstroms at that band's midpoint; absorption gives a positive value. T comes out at 1.8 angstroms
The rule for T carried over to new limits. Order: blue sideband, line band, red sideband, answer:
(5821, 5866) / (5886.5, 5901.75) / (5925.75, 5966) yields 2.51 angstroms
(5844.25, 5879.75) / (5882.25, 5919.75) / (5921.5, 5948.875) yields 3.83 angstroms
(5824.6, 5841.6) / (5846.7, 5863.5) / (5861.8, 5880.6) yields 0.52 angstroms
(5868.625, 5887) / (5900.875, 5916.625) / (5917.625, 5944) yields 0.69 angstroms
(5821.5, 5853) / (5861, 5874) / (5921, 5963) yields -0.22 angstroms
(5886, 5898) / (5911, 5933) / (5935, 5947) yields -1.69 angstroms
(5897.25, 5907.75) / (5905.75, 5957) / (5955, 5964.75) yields -1.50 angstroms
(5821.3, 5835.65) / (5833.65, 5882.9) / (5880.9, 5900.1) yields -4.41 angstroms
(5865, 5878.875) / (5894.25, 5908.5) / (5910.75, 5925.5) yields 1.31 angstroms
